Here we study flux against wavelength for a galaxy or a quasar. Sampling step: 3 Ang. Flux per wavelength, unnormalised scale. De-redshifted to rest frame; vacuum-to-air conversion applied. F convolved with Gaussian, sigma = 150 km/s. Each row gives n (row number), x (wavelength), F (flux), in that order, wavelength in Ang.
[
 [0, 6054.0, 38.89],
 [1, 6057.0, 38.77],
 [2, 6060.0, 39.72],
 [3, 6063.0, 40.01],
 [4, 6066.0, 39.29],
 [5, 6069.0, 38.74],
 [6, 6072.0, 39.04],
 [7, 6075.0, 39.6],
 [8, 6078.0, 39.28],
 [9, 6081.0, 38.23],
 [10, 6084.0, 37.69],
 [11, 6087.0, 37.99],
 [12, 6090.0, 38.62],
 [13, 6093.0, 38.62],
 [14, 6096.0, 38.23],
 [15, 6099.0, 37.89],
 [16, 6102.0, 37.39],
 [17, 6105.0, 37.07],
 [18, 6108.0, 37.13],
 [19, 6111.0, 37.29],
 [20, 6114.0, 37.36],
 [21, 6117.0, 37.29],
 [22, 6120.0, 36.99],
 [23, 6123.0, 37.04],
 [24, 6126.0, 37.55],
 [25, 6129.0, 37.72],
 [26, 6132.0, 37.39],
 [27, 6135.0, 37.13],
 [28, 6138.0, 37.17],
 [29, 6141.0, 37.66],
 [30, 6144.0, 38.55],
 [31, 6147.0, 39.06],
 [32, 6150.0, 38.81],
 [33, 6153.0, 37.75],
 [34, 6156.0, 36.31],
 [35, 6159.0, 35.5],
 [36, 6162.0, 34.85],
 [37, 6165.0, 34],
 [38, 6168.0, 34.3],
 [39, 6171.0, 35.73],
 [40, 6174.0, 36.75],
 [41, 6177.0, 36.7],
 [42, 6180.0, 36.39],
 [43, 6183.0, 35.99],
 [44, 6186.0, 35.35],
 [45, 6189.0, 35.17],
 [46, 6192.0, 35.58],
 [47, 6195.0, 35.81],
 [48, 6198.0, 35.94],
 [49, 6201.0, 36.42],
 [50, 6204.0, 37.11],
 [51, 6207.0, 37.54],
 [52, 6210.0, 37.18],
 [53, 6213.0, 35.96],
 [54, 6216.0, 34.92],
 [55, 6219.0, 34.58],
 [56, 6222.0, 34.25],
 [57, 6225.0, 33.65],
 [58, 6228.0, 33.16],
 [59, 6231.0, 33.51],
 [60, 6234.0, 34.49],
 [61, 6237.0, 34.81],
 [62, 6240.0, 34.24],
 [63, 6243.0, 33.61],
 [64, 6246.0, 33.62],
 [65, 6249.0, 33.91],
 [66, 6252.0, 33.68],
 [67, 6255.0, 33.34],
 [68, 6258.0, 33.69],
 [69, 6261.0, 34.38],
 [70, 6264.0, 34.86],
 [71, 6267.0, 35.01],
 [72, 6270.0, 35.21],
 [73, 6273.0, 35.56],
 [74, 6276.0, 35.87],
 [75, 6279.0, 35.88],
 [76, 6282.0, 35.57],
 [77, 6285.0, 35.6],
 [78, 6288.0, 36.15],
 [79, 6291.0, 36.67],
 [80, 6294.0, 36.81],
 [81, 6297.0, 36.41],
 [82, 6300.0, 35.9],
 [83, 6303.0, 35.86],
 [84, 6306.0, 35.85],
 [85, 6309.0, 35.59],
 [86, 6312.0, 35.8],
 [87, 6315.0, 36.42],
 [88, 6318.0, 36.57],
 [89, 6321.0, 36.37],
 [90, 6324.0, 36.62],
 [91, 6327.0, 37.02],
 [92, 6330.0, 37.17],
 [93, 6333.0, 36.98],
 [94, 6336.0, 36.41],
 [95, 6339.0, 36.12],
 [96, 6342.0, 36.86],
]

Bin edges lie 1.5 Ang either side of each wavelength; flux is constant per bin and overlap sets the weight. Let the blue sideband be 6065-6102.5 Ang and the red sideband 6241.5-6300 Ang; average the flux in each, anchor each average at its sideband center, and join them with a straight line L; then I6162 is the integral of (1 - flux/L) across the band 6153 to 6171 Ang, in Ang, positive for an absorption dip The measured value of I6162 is 0.9 Ang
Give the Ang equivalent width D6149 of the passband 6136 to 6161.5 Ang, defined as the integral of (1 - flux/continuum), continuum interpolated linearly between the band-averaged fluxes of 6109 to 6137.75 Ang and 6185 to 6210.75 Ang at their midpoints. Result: -0.4 Ang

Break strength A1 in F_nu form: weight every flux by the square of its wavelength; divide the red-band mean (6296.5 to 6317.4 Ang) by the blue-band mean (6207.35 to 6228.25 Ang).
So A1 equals 1.06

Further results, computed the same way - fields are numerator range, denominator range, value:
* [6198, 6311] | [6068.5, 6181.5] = 0.98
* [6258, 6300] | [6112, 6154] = 0.99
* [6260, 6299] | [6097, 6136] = 1.01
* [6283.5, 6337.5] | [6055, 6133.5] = 1.02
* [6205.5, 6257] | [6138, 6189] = 0.97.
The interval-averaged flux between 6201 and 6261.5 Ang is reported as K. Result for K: 34.6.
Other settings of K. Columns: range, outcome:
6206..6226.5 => 35.4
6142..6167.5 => 36.8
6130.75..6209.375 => 36.5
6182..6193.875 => 35.5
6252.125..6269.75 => 34.3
